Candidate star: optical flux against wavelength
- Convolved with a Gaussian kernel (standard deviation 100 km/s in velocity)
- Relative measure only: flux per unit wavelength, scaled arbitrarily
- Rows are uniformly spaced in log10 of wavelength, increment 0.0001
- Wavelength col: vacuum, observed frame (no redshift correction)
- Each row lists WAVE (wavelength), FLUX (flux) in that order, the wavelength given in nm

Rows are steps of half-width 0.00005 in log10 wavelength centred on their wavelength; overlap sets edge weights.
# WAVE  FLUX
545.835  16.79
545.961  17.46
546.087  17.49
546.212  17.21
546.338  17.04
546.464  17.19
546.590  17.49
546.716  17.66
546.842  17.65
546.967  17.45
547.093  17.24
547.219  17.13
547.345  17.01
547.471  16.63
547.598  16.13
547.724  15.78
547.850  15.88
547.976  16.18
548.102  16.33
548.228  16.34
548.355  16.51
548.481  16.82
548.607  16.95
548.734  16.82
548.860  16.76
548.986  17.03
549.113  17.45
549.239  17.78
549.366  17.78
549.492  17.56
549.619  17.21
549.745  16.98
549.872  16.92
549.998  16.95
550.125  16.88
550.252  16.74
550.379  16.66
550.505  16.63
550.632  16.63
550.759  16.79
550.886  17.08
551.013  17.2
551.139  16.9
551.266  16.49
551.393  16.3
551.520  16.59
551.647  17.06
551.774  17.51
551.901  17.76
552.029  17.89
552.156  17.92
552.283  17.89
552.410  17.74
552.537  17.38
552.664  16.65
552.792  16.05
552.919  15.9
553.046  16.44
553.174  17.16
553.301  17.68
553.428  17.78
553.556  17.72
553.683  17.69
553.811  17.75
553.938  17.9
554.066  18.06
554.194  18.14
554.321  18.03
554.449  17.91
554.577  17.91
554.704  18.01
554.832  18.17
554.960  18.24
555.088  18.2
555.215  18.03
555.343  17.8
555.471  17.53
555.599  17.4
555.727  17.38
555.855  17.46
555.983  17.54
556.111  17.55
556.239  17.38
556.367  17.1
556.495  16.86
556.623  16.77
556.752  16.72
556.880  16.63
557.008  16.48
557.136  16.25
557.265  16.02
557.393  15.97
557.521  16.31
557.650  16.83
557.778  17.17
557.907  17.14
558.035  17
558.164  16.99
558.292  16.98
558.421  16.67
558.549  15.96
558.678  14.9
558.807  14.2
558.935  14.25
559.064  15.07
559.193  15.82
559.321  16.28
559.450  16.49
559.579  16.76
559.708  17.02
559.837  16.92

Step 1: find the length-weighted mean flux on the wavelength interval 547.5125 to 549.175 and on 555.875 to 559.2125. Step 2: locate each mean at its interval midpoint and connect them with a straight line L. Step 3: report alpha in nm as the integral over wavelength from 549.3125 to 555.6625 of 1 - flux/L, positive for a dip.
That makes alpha -0.34 nm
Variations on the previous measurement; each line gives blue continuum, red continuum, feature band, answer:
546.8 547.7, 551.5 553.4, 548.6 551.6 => 0.023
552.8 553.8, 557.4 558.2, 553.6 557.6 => -0.093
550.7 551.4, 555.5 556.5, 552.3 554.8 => -0.055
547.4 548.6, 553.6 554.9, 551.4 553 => 0.024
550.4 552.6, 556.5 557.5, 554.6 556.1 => -0.103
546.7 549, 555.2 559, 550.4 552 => -0.020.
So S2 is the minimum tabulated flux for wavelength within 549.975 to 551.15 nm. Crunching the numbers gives 16.63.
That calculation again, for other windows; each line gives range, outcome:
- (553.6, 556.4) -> 17.1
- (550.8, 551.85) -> 16.3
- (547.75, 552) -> 15.88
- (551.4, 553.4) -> 15.9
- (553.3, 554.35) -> 17.68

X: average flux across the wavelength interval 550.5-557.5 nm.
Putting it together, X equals 17.3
